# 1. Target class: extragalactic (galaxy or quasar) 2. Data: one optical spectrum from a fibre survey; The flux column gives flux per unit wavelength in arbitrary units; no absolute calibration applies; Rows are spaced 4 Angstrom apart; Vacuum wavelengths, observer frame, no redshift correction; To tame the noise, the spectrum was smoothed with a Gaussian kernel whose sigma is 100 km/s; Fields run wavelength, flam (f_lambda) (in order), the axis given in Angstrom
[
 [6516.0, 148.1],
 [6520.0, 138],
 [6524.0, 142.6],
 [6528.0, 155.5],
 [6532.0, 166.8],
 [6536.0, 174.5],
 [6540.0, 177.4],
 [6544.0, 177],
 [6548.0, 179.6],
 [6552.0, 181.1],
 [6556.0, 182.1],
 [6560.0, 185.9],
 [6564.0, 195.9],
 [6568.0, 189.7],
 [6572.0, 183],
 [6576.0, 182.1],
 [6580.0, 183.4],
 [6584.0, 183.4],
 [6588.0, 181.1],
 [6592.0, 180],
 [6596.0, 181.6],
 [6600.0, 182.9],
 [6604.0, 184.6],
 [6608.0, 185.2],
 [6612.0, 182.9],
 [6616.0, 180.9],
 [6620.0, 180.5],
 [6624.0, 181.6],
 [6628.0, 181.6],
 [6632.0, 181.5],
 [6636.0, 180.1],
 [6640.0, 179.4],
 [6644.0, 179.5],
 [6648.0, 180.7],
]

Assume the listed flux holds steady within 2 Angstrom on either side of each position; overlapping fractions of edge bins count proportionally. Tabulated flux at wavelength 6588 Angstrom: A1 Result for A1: 181.1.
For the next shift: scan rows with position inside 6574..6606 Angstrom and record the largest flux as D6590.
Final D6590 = 184.6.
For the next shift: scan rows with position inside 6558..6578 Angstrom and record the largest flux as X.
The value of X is 195.9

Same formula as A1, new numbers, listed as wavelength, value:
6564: 195.9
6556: 182.1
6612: 182.9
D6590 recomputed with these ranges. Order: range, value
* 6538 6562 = 185.9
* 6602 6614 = 185.2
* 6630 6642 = 181.5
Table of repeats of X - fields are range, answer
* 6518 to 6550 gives 179.6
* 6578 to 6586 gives 183.4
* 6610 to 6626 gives 182.9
